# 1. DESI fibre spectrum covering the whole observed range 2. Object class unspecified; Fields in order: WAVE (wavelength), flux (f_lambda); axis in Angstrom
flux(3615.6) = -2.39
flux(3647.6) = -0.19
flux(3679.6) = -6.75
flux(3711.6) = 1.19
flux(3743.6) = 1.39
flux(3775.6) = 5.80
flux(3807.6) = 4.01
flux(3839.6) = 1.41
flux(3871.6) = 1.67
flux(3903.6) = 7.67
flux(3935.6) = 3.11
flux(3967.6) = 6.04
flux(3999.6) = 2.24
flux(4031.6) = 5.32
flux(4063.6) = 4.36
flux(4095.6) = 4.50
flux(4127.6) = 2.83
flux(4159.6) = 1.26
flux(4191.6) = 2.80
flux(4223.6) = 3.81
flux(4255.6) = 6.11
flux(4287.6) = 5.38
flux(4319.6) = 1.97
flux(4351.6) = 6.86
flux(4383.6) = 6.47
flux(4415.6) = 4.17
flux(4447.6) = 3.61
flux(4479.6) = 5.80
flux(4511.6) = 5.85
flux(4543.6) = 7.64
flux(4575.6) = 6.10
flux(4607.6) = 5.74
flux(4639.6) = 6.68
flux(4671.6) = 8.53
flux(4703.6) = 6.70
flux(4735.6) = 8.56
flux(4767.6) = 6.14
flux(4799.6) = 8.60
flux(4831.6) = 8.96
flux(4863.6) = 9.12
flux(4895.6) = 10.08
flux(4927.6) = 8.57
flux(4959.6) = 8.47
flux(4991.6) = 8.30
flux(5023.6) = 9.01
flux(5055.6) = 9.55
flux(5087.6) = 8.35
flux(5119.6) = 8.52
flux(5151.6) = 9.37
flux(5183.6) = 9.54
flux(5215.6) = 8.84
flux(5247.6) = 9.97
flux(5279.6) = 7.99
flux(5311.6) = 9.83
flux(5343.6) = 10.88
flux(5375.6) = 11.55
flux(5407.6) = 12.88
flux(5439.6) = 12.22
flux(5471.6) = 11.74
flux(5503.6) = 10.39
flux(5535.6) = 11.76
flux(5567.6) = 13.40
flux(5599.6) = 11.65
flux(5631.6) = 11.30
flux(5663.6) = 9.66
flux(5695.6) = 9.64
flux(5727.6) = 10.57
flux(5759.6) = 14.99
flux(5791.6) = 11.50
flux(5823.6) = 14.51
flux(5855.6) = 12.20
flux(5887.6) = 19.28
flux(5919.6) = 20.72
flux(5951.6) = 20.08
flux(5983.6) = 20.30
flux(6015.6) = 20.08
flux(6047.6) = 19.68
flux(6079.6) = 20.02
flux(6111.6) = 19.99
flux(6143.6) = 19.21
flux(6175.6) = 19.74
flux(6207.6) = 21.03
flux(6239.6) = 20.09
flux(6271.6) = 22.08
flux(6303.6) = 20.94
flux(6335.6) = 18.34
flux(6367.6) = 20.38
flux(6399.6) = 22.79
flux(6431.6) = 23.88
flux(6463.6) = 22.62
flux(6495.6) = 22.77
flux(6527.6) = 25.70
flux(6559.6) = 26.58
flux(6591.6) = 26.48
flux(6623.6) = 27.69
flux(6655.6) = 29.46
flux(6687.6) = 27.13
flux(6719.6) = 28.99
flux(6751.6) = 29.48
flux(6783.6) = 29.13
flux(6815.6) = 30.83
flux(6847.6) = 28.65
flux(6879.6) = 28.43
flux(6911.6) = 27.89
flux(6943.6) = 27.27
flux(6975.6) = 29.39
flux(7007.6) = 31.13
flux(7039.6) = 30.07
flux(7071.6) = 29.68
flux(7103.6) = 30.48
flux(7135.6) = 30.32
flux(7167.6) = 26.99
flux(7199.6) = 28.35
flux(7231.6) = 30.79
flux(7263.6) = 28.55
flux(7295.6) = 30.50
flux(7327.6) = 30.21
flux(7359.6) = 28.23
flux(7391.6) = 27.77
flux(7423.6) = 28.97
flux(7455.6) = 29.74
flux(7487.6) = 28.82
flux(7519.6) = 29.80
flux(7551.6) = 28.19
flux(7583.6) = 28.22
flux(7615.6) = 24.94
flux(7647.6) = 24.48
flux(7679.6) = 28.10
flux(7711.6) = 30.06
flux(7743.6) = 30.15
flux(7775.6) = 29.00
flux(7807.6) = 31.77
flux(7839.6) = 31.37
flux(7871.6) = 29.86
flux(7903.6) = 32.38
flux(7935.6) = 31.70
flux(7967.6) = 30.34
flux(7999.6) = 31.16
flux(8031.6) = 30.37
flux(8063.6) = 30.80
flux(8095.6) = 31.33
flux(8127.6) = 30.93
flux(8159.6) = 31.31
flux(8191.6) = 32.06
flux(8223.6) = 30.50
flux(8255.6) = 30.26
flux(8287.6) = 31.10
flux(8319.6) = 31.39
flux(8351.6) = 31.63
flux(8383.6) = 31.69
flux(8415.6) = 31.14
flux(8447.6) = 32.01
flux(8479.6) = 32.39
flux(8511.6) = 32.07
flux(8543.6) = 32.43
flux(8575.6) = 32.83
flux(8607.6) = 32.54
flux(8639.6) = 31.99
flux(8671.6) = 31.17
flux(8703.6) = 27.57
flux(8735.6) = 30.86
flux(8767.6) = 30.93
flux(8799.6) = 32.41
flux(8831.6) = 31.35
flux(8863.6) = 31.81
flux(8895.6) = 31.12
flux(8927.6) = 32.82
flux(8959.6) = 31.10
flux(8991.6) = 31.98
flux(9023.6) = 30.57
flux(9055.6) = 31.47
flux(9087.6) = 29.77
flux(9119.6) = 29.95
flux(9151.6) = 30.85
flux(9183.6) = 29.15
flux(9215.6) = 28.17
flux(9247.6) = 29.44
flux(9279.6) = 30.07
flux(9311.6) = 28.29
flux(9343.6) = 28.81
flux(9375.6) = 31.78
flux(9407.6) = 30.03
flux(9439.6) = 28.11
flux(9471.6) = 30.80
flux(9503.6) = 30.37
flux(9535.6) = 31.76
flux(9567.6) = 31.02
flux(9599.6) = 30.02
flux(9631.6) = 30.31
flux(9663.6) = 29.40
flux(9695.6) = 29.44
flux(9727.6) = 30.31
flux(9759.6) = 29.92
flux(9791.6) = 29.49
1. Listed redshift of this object 0.47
